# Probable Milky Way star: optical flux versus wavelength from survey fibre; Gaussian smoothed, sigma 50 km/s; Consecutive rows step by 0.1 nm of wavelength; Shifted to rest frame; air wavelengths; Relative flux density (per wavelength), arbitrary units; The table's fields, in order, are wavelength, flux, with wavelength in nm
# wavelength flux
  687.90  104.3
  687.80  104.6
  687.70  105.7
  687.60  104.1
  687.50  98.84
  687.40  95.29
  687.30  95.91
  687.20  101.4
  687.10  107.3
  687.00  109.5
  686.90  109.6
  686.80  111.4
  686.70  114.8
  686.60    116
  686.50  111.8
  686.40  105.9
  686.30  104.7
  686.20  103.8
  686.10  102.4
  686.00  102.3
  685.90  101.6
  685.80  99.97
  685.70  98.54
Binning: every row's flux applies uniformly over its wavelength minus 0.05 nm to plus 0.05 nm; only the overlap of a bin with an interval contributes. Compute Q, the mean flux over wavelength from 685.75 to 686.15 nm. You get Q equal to 102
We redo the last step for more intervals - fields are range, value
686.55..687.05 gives 112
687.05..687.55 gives 99.7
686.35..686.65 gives 111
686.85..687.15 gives 109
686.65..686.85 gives 113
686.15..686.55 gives 107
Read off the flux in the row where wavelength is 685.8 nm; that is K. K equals 99.97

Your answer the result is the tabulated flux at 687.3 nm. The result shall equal 95.91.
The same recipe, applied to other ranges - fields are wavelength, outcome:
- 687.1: 107.3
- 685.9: 101.6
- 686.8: 111.4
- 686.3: 104.7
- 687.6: 104.1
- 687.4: 95.29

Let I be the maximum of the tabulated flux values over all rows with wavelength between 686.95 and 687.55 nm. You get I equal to 109.5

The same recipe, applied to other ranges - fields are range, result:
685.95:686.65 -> 116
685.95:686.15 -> 102.4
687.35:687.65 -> 104.1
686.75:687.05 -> 111.4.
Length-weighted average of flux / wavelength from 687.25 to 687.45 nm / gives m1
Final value 95.6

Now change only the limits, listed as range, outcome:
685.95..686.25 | 103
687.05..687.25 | 104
